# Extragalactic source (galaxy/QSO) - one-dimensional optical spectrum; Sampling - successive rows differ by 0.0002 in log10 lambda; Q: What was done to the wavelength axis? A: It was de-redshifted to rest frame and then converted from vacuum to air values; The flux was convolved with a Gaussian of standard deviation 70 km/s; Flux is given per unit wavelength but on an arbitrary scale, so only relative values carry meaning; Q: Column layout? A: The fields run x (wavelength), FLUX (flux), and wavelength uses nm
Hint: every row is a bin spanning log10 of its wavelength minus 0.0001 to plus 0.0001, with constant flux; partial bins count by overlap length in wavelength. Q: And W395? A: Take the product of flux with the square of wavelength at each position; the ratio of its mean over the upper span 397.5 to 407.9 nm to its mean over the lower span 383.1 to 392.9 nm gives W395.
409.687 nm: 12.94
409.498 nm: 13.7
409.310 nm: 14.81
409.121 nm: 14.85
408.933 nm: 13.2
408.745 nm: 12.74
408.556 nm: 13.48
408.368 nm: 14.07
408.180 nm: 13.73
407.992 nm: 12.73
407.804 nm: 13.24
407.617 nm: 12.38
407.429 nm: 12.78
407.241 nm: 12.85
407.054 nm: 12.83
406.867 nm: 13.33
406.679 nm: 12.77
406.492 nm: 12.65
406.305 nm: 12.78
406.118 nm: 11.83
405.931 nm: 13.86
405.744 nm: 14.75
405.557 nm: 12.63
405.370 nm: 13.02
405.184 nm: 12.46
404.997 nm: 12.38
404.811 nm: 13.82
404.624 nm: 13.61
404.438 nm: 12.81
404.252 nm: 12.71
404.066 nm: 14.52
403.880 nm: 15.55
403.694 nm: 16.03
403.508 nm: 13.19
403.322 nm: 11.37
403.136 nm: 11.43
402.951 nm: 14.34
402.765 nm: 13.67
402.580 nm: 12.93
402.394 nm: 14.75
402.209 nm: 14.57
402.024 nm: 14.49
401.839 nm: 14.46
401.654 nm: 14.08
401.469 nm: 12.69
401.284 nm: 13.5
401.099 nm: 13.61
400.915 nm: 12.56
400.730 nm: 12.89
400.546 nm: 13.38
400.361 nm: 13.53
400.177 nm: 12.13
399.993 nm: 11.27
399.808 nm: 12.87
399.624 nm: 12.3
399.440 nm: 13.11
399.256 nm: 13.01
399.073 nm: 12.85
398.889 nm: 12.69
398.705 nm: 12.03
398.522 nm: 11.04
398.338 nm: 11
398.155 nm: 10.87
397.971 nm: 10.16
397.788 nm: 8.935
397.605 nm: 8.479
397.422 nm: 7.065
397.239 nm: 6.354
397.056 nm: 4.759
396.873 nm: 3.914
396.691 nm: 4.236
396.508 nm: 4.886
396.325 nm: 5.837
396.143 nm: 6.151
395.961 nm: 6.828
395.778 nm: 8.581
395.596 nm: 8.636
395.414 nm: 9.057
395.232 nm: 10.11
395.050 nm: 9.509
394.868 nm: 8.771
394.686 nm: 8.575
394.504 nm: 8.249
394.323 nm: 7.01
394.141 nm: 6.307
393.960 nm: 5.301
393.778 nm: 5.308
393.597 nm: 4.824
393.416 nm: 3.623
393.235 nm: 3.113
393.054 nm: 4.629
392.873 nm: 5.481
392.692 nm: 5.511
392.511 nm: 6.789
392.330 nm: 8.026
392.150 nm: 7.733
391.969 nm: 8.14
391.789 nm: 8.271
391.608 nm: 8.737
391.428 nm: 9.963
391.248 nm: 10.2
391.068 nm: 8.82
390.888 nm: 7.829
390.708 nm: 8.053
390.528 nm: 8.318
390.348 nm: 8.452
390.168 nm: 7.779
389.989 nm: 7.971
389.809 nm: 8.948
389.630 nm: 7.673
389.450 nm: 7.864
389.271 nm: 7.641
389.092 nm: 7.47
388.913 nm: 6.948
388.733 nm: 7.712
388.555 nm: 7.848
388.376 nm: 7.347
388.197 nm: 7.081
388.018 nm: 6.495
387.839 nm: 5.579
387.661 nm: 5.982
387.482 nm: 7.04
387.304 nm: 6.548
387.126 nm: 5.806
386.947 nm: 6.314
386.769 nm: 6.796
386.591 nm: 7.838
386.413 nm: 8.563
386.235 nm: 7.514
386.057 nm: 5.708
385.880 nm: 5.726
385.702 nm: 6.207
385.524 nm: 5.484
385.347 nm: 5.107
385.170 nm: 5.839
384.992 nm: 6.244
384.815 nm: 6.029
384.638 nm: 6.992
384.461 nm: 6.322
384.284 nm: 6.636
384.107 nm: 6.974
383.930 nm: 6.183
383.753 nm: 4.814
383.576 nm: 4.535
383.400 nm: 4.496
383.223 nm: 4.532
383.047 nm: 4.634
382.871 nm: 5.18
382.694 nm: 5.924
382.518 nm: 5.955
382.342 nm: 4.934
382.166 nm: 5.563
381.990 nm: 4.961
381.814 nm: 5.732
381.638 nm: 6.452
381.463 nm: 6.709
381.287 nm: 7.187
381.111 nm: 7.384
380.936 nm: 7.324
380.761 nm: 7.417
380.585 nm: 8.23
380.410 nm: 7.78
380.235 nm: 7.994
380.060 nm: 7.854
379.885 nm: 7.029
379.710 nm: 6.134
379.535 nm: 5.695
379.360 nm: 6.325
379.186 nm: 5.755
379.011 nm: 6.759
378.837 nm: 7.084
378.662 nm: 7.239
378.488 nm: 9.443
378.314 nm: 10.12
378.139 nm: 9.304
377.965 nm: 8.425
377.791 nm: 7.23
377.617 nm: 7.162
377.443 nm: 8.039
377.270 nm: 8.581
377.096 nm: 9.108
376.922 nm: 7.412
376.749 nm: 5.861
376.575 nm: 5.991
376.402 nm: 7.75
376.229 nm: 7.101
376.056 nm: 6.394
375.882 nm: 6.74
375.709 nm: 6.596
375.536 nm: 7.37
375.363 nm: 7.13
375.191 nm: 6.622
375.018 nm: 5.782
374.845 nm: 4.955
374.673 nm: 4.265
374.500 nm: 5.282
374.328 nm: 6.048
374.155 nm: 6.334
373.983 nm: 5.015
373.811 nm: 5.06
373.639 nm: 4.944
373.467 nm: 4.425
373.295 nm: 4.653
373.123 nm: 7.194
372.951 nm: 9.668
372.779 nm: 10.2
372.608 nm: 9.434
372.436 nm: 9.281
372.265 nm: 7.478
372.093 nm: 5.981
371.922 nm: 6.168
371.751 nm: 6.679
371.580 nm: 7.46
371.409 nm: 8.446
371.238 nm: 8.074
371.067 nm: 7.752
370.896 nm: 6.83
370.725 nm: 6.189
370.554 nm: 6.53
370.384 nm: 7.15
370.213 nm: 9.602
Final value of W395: 1.97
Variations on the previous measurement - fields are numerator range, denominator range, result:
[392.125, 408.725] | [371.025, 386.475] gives 1.82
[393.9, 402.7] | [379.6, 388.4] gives 1.75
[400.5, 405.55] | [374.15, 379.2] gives 2.18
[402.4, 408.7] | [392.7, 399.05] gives 1.86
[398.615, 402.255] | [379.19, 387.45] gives 2.27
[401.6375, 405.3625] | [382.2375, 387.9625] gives 2.49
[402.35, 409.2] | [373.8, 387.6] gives 2.30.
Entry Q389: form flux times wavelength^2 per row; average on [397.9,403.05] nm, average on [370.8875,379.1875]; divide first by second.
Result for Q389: 2.07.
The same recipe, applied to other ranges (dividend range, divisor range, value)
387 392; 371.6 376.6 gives 1.27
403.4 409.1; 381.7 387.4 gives 2.49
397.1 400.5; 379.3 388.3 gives 1.89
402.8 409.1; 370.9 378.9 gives 2.18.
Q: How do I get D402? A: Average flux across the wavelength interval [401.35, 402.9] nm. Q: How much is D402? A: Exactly 14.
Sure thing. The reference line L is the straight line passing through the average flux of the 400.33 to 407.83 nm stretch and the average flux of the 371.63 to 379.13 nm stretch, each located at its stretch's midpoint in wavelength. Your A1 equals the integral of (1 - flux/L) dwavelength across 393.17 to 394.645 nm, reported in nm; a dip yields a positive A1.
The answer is 0.73 nm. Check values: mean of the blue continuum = 7.03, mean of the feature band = 5.62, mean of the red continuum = 13.3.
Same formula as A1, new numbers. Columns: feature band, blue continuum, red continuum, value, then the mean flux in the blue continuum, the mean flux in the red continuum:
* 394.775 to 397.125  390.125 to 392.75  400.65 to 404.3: 0.75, 8.21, 13.7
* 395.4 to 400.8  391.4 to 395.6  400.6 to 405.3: 0.40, 7.08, 13.5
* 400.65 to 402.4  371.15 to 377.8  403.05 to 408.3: -0.20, 6.87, 13.2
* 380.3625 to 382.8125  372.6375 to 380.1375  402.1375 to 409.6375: 0.46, 6.91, 13.4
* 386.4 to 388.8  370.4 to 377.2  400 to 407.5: 0.72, 6.78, 13.3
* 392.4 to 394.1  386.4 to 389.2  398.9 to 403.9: 0.80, 6.92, 13.3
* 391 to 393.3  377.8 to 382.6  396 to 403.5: 0.52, 7.07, 11.1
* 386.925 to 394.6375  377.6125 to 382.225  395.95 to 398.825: 0.44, 7.2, 7.74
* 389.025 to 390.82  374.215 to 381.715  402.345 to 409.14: 0.32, 7.09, 13.3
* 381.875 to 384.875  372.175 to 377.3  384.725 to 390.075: 0.55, 6.73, 6.85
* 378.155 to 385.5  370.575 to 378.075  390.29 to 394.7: 0.55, 6.91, 7.05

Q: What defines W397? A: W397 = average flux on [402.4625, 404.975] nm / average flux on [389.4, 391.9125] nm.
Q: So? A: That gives 1.59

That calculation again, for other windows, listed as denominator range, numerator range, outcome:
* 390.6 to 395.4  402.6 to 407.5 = 1.81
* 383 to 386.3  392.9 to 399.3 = 1.34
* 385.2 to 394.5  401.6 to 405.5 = 1.95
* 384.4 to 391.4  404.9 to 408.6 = 1.82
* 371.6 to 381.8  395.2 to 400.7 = 1.36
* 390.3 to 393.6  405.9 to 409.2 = 1.81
